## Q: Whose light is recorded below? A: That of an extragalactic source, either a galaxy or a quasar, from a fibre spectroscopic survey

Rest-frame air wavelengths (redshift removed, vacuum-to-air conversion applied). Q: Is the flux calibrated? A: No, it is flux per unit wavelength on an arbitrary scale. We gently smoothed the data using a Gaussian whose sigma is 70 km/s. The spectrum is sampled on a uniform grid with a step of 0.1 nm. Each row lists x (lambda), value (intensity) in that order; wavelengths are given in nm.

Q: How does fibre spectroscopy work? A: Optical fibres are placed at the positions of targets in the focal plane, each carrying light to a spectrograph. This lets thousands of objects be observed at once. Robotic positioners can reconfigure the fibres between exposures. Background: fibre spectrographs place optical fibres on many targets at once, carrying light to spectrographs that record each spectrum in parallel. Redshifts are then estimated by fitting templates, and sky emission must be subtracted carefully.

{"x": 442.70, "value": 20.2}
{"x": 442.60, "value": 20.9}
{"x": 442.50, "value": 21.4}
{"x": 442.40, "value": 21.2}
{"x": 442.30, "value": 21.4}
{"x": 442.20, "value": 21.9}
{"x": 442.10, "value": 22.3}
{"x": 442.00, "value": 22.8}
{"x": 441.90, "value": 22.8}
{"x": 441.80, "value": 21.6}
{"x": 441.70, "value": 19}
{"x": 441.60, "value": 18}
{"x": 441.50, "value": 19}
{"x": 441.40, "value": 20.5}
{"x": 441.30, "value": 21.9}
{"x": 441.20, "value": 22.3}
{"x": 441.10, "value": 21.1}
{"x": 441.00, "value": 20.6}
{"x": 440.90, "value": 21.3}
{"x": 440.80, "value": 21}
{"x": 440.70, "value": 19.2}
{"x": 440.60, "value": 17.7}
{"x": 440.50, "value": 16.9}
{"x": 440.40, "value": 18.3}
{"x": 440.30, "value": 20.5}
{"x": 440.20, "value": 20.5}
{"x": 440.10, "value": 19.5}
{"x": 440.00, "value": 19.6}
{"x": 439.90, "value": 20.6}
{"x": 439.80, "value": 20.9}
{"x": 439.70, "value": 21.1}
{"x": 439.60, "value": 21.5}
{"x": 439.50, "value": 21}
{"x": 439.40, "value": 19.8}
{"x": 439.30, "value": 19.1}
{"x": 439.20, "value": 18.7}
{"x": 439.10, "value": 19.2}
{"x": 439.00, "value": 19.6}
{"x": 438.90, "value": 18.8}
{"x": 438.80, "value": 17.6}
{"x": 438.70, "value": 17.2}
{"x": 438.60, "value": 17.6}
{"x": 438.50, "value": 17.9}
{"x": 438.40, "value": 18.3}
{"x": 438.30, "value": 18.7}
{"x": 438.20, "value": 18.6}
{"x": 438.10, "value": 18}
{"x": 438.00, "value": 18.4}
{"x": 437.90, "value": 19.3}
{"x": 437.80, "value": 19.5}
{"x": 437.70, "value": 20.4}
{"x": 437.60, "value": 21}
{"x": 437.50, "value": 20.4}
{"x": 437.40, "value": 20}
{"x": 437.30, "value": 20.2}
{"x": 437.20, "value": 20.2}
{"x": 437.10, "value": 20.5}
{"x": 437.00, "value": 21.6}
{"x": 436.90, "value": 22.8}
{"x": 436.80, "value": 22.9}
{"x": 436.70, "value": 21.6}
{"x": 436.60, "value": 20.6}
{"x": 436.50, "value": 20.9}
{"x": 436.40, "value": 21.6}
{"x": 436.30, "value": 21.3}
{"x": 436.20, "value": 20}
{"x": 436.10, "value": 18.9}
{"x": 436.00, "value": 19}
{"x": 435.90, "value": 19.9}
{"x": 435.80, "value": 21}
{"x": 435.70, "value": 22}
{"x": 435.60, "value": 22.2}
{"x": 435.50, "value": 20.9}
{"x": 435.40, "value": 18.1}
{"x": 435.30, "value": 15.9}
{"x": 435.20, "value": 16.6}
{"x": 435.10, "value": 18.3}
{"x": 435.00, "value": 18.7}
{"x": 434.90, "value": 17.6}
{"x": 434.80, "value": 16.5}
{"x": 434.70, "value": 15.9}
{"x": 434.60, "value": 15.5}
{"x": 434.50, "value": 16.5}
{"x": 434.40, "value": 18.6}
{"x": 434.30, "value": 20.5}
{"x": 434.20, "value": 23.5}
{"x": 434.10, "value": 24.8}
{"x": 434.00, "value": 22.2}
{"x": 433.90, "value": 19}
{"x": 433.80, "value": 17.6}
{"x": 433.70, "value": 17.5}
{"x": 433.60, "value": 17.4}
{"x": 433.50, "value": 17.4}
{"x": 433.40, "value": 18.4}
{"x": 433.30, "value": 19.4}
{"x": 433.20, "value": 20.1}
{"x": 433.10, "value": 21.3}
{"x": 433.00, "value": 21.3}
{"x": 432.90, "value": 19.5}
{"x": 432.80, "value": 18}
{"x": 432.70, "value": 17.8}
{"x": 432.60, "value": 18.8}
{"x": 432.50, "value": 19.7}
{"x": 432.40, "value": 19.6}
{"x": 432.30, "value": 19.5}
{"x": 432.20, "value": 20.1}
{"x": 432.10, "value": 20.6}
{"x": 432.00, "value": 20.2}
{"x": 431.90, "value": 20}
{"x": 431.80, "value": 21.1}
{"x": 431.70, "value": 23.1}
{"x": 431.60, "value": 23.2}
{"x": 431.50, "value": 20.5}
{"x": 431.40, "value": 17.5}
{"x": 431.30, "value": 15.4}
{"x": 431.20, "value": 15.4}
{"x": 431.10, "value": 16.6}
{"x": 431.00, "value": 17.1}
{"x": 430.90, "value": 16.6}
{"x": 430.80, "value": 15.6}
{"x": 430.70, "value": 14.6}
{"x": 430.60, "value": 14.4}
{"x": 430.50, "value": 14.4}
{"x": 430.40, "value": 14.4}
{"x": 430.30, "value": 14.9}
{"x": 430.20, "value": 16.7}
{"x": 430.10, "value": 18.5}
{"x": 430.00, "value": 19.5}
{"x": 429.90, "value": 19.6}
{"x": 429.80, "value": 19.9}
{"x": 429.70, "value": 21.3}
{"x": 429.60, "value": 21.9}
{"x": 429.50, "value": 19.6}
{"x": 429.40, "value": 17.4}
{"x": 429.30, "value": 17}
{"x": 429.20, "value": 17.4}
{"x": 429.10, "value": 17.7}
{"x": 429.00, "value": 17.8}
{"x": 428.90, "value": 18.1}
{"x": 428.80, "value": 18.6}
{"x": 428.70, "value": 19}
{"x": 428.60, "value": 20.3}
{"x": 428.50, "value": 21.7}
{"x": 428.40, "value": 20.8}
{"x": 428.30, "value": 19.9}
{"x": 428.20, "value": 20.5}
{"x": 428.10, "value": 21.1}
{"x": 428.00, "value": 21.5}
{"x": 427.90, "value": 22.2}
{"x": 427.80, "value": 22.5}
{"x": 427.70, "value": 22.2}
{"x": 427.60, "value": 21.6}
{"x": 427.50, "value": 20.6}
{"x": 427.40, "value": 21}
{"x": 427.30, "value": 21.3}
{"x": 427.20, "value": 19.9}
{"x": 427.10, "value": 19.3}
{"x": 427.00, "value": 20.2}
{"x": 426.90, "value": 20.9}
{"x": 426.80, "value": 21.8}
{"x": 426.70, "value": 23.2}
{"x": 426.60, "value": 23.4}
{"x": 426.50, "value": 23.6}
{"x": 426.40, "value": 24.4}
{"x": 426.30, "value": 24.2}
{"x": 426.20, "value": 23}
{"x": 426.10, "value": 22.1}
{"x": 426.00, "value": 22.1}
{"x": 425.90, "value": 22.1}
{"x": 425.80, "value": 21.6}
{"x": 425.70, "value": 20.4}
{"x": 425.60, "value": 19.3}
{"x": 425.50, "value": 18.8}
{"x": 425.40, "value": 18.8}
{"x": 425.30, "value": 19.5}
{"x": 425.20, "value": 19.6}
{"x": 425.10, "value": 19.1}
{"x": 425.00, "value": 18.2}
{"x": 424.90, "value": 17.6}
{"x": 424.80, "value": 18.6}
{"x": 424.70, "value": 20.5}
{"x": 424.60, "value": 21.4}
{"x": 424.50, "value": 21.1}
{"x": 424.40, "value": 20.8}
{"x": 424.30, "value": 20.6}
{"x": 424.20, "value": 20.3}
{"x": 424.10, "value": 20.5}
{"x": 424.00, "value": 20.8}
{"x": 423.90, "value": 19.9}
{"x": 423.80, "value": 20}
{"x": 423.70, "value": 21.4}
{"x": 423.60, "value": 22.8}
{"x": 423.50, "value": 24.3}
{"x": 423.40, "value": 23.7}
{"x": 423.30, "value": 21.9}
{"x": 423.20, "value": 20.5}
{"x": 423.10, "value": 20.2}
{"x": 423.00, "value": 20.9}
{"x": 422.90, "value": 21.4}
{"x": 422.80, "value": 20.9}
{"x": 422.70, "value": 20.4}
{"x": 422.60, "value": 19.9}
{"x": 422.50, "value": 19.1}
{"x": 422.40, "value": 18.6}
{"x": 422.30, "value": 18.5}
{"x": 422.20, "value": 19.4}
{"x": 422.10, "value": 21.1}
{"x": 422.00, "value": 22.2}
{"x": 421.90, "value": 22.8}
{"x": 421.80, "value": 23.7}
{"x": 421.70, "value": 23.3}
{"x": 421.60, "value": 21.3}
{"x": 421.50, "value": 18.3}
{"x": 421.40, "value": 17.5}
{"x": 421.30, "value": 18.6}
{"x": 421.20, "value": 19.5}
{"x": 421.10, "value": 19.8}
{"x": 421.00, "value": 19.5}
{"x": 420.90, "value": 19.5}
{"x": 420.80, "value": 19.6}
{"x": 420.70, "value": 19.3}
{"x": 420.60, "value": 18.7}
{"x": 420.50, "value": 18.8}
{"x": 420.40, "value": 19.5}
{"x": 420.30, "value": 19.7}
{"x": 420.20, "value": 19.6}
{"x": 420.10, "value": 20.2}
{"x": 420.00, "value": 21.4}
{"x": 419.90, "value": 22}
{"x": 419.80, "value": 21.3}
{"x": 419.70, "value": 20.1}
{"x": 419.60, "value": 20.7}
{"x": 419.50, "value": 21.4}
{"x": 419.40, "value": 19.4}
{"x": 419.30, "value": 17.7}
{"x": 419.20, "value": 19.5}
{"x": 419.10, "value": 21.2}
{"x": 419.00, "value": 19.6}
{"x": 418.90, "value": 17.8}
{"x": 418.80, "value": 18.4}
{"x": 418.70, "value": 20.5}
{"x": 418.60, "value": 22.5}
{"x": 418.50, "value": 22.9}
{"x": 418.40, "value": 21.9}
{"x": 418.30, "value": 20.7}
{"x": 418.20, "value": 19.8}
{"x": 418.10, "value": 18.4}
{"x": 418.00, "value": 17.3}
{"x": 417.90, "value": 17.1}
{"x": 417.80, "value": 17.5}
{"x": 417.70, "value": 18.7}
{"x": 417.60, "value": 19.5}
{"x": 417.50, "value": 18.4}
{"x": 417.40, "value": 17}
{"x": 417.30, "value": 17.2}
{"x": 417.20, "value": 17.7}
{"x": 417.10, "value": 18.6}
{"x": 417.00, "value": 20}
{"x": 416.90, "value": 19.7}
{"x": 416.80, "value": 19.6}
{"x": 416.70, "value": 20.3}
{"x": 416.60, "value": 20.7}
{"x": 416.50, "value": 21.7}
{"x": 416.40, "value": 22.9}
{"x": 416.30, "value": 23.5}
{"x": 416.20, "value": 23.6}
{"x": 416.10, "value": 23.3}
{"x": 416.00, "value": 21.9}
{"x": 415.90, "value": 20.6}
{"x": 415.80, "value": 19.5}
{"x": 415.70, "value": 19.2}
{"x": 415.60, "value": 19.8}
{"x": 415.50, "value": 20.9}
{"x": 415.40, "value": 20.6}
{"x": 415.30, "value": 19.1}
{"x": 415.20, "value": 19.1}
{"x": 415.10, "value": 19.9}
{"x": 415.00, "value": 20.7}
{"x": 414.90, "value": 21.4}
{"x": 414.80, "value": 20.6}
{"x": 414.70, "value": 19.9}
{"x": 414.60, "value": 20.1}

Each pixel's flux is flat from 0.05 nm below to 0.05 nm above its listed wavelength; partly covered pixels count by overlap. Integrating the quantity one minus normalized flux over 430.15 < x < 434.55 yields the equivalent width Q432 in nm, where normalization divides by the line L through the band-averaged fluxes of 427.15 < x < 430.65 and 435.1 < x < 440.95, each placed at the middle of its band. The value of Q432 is 0.18 nm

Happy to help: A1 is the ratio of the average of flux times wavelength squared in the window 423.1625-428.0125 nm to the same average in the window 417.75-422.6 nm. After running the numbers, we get 1.1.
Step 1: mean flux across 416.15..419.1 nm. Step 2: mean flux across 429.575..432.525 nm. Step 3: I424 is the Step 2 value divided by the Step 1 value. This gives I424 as 0.9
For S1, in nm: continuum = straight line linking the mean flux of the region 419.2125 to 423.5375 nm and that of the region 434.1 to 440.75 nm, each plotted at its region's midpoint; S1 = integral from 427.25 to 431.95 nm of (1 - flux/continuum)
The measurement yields 0.22 nm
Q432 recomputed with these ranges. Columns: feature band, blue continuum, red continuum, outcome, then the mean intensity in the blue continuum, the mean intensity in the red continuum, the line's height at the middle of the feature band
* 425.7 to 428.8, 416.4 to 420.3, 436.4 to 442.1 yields -0.26 nm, 19.7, 20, 19.8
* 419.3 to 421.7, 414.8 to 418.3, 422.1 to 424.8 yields 0.06 nm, 19.9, 20.7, 20.4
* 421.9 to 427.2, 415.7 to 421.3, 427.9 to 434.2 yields -0.39 nm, 19.9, 18.9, 19.5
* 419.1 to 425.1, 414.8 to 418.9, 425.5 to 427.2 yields 0.19 nm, 20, 21.8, 21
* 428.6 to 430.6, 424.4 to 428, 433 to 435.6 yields 0.21 nm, 21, 18.8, 20.1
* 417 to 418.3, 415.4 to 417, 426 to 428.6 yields 0.18 nm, 21.1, 21.7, 21.2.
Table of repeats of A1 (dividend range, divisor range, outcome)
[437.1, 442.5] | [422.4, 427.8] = 1.02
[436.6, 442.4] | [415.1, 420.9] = 1.11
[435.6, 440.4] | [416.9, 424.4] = 1.08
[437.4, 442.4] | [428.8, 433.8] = 1.12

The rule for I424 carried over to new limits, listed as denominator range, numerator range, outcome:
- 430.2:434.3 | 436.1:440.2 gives 1.06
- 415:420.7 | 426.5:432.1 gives 0.97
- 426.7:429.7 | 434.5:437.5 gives 0.97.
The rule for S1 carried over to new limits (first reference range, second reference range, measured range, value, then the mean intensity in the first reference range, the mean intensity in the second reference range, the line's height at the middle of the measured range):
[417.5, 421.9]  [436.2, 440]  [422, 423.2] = -0.02 nm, 19.9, 19.9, 19.9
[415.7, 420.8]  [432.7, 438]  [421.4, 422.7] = -0.04 nm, 20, 19.7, 19.9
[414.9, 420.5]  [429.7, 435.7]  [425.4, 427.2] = -0.23 nm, 20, 18.6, 19.2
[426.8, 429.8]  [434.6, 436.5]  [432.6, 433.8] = 0.04 nm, 20.1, 19.1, 19.4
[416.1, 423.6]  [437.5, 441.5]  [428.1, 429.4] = 0.05 nm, 20.2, 19.6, 19.9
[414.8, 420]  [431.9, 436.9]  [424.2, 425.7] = 0.02 nm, 20.1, 19.5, 19.8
